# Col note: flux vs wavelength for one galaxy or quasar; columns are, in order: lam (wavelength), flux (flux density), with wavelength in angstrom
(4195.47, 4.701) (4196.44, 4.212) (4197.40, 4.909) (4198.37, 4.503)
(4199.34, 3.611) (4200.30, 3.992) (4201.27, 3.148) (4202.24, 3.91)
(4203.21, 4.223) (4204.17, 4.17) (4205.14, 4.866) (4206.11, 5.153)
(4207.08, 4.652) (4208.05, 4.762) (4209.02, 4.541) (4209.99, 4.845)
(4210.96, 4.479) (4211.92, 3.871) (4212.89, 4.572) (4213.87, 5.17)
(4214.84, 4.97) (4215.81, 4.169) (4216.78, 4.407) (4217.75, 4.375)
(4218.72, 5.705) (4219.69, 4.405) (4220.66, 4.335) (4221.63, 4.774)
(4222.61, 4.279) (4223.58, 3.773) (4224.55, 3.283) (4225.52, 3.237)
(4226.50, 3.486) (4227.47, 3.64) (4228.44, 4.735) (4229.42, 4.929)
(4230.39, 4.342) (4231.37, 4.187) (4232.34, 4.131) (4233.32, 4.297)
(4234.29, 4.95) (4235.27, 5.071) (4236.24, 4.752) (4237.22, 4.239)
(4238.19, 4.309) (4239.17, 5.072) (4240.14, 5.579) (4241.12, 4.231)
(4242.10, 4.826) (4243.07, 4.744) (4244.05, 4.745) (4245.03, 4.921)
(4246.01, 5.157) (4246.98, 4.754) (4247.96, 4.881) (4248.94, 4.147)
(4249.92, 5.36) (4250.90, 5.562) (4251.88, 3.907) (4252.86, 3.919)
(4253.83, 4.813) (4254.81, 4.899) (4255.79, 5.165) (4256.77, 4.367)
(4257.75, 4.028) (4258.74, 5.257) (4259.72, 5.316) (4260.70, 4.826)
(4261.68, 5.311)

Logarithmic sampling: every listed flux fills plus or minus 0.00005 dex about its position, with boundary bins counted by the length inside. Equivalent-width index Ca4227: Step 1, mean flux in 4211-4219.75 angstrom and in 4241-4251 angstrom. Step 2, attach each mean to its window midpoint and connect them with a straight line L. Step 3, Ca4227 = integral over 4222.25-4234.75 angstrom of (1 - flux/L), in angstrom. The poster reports 1.7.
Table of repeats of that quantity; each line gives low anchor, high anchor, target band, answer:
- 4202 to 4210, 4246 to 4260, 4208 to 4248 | 1.2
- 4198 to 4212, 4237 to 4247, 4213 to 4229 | 0.8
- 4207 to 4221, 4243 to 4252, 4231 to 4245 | 0.4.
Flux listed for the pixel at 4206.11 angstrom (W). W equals 5.153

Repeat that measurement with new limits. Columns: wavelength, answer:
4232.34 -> 4.131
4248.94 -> 4.147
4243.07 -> 4.744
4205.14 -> 4.866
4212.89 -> 4.572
